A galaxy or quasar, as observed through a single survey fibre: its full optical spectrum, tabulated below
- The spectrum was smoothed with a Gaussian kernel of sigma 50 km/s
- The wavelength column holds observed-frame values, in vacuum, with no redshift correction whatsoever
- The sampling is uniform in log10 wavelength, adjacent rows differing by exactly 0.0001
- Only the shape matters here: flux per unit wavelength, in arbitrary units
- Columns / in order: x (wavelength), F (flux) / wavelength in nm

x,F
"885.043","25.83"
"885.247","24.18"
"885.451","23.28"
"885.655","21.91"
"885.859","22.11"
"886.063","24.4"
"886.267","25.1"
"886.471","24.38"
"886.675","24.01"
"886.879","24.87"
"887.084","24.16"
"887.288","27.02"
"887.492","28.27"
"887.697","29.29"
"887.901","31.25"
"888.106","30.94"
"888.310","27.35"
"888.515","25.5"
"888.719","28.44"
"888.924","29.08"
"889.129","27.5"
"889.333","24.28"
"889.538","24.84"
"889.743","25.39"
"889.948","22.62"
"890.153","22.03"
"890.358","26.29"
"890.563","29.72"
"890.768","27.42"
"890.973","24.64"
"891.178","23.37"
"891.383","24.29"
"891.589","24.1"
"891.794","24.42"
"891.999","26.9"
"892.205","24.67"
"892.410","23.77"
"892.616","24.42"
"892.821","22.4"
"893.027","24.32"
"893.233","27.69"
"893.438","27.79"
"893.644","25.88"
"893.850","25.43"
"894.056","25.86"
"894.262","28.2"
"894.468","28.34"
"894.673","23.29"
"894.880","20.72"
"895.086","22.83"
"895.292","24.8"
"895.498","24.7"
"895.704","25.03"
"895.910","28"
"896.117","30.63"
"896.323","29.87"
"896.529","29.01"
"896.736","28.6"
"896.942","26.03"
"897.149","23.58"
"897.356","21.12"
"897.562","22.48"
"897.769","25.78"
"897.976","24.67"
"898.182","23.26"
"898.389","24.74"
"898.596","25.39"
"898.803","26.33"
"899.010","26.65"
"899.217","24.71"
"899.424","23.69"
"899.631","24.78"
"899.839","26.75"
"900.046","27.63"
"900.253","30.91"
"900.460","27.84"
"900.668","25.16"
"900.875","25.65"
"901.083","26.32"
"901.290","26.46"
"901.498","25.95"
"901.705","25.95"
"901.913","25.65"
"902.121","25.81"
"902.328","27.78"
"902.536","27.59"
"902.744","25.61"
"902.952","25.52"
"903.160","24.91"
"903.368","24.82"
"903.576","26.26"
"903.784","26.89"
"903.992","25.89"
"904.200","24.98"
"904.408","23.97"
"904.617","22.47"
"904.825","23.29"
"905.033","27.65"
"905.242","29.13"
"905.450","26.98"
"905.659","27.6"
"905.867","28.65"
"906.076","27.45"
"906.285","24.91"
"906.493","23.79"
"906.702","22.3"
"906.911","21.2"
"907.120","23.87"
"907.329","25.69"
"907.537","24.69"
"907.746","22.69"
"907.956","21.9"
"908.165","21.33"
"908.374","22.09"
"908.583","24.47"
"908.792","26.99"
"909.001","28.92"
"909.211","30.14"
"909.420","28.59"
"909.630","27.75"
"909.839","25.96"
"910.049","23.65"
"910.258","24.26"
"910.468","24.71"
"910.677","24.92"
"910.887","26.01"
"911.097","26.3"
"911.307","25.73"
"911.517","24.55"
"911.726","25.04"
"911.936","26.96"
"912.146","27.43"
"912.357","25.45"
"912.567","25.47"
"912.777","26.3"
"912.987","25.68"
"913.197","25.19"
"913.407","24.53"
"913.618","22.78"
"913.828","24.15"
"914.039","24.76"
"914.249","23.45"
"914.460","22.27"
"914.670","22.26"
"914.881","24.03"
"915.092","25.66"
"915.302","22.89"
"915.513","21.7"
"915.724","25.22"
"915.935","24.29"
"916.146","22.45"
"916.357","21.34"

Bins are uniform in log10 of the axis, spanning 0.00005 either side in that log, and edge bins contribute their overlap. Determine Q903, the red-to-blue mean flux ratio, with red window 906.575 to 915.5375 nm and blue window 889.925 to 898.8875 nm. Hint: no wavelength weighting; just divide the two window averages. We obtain 0.98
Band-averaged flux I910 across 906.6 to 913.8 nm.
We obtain 25.1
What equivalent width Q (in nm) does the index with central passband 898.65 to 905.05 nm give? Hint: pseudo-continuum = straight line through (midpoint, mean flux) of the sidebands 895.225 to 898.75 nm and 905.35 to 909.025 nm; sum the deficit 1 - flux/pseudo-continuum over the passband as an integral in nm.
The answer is -0.168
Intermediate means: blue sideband 25.8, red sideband 24.7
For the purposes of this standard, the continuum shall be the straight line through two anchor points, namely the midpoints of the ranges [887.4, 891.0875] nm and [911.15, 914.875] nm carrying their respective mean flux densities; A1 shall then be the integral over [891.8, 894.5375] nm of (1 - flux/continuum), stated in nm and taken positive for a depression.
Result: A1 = 0.085 nm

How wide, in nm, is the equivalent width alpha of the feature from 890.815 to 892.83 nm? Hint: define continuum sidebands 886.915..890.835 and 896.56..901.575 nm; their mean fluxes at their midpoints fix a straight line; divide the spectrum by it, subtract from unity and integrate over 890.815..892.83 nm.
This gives 0.16 nm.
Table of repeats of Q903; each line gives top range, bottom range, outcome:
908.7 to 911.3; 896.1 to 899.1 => 1.03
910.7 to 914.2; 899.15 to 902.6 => 0.96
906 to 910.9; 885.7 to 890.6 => 0.95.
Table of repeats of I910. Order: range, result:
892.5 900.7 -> 25.7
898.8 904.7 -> 26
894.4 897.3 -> 26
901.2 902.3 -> 26.1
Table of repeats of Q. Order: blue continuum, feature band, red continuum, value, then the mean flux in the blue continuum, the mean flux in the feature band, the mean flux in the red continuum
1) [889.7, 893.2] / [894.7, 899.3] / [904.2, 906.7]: -0.033 nm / 24.8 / 25.4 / 25.8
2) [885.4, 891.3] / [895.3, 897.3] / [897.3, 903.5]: -0.097 nm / 25.9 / 27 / 25.7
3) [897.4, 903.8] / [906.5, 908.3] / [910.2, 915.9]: 0.159 nm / 25.8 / 23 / 24.7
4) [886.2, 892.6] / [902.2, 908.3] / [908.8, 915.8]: 0.079 nm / 26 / 25.2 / 25.3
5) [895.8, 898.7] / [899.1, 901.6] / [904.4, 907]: -0.057 nm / 25.9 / 26.3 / 25.4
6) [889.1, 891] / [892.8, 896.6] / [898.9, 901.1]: -0.033 nm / 25.4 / 26.1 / 26.4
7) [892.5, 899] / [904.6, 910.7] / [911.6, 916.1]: -0.109 nm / 25.5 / 25.3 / 24.5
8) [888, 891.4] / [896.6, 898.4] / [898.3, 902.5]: 0.115 nm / 26.2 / 24.5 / 26.2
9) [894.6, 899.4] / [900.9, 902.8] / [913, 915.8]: -0.111 nm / 25.3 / 26.3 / 23.8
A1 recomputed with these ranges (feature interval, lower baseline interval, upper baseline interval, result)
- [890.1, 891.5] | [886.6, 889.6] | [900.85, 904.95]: 0.072 nm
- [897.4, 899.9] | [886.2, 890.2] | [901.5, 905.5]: 0.115 nm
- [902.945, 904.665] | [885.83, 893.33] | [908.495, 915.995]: 0.019 nm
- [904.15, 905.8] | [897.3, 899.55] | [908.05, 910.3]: -0.033 nm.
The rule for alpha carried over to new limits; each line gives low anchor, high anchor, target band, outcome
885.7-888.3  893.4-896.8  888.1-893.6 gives 0.14 nm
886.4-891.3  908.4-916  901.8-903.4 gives -0.02 nm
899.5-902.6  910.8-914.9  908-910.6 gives -0.02 nm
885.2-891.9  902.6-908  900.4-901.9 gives -0.05 nm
